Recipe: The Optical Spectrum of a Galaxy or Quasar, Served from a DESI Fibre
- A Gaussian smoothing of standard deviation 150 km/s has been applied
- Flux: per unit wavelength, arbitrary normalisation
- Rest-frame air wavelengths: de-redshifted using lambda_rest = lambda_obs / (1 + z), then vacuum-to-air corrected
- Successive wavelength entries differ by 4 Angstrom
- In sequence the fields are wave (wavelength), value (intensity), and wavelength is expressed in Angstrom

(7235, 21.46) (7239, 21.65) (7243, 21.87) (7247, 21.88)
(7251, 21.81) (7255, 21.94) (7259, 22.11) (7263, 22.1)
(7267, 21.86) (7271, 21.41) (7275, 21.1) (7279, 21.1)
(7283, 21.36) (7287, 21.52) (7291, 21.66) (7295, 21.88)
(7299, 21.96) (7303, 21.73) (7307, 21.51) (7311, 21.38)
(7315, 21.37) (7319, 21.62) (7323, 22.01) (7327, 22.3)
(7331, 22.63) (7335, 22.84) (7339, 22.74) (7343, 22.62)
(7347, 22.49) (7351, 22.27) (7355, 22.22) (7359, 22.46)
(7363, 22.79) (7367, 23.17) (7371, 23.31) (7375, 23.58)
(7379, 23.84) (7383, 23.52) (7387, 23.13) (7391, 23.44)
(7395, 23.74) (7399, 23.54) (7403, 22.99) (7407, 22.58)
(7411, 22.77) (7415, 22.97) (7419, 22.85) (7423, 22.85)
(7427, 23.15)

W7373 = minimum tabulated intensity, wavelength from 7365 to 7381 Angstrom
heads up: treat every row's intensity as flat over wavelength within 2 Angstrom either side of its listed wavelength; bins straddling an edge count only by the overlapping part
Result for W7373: 23.17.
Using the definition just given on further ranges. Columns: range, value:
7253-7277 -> 21.1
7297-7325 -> 21.37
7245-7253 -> 21.81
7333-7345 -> 22.62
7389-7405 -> 22.99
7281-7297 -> 21.36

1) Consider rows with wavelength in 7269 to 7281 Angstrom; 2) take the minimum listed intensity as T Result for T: 21.1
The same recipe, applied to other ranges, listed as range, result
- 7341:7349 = 22.49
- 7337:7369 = 22.22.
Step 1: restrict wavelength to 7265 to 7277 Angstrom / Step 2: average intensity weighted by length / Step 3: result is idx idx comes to 21.5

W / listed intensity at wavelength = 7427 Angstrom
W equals 23.15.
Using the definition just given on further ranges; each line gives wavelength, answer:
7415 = 22.97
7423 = 22.85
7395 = 23.74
